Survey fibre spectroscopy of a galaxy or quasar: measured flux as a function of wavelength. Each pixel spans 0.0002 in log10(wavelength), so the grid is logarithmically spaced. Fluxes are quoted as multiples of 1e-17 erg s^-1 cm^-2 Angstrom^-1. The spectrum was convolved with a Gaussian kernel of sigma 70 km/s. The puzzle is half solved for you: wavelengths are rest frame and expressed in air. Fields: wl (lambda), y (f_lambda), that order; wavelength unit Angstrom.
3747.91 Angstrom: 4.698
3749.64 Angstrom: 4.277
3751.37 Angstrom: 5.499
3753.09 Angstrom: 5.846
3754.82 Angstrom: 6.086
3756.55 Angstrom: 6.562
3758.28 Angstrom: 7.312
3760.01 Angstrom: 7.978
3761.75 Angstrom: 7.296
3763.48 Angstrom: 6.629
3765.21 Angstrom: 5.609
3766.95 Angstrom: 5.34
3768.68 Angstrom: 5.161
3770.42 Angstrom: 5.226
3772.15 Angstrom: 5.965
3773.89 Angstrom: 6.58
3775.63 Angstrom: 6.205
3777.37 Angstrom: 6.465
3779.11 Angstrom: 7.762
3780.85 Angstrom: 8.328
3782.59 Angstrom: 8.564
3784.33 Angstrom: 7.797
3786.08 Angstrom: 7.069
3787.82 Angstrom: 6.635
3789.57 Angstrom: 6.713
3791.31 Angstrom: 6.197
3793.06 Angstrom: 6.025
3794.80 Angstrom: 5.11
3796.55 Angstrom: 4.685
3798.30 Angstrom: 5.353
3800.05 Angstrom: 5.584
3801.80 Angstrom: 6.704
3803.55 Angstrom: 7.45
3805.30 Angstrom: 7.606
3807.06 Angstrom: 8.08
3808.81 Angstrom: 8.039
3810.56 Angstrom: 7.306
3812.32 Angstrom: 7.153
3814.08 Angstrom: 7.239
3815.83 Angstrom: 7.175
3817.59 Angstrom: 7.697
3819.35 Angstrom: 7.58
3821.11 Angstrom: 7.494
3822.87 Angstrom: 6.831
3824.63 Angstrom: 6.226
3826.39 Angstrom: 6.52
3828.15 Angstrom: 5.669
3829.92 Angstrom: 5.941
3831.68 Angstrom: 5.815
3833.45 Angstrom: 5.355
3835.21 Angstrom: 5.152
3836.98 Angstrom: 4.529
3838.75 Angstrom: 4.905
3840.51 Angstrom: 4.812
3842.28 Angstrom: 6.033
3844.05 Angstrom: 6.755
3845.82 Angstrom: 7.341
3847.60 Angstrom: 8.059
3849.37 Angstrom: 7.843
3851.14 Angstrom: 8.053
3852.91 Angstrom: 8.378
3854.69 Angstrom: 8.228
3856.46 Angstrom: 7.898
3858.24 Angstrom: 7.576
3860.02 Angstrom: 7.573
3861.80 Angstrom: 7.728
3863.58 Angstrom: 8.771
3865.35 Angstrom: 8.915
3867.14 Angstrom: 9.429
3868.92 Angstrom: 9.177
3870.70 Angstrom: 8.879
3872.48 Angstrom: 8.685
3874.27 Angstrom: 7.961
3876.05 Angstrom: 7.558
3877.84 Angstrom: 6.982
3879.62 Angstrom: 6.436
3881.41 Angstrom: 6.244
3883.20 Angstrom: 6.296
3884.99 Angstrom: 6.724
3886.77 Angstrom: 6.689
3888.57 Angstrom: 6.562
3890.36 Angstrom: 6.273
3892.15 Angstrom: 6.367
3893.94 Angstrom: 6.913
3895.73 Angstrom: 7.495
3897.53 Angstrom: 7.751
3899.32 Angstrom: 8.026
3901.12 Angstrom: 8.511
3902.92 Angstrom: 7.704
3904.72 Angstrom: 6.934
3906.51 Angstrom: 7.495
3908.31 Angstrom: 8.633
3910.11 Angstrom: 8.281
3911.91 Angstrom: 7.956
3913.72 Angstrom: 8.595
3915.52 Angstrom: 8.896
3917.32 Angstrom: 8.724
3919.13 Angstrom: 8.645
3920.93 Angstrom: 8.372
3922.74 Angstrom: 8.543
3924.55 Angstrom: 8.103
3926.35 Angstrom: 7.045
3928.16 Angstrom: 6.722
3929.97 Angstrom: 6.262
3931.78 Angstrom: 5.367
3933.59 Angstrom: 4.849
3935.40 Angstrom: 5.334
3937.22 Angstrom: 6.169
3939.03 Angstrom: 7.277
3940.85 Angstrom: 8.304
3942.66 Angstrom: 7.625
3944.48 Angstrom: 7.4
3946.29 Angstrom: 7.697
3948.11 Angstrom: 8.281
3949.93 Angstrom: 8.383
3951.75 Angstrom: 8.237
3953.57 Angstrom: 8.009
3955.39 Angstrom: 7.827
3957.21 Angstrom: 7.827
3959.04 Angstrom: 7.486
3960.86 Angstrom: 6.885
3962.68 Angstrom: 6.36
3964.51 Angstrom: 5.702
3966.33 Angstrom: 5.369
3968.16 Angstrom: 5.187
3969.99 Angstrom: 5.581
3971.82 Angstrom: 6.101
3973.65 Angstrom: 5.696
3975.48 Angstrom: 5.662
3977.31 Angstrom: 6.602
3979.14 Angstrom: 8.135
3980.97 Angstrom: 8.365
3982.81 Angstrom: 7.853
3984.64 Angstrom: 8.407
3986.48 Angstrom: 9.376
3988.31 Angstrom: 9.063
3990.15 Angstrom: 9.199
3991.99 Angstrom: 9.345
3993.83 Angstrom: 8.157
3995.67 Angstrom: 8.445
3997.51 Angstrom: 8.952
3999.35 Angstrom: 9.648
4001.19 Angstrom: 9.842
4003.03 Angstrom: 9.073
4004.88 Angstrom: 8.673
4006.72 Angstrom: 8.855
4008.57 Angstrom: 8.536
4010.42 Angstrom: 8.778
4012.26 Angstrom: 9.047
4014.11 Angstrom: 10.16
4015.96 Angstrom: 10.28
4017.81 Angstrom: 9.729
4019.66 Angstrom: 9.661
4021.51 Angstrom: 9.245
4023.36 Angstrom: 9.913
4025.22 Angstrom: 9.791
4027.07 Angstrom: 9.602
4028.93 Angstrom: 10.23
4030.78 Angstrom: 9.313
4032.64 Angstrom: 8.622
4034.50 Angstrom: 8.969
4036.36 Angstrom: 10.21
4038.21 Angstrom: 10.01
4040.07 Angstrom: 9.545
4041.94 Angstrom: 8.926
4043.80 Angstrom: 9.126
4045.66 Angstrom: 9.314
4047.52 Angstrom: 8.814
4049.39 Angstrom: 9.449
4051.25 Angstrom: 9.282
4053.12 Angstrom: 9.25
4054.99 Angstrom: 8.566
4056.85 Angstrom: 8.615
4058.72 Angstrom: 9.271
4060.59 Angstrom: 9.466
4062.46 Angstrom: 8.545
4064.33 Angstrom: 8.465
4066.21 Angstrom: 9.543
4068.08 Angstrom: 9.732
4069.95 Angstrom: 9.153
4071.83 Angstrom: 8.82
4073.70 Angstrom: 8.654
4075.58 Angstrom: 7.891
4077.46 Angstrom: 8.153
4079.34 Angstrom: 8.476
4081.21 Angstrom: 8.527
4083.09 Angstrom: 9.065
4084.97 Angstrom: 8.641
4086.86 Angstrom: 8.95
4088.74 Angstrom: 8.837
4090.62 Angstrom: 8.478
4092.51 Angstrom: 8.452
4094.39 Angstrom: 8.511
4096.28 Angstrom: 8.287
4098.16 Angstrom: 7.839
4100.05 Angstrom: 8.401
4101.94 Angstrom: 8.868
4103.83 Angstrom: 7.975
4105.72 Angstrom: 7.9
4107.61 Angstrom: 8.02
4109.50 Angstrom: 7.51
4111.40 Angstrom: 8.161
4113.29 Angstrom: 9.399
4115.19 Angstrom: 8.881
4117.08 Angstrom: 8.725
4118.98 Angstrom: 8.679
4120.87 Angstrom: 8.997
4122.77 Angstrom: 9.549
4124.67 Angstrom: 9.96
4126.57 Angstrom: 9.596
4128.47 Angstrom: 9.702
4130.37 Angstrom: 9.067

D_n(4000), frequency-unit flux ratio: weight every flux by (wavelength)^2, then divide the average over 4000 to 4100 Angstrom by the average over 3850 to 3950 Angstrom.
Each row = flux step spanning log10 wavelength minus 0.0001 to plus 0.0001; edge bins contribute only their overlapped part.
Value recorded 1.29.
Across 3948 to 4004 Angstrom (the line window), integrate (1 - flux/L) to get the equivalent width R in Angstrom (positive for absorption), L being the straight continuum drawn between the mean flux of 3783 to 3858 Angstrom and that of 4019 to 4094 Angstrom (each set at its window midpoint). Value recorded 3.9 Angstrom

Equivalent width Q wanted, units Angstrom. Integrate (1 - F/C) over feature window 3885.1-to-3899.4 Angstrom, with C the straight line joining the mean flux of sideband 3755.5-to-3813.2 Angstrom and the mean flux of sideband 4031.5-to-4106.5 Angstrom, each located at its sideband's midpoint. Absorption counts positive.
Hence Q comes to 1.1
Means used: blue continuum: 6.68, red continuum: 8.84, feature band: 6.94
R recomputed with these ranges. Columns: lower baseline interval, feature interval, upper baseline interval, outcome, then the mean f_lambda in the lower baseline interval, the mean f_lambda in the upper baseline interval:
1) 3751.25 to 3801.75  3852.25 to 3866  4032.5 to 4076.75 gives -1.72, 6.42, 9.1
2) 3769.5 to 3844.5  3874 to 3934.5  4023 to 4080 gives 1.73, 6.52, 9.14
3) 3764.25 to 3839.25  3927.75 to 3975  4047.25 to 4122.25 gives 5.50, 6.49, 8.68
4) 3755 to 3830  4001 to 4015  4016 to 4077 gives -0.34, 6.72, 9.25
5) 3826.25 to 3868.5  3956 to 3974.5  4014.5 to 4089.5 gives 4.49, 7.01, 9.17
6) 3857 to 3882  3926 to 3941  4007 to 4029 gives 4.19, 8.01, 9.53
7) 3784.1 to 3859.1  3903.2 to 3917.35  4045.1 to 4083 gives -1.18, 6.7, 8.9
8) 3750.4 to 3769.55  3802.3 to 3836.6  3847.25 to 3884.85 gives 1.70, 6.29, 7.91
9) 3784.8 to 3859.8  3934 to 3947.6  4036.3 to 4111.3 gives 1.08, 6.7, 8.76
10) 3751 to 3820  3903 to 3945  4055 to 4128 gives 0.79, 6.7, 8.72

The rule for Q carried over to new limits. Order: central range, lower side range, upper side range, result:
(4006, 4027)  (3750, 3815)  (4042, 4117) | -3.1 Angstrom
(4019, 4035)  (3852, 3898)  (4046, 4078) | -1.5 Angstrom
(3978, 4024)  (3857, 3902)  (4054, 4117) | -4.9 Angstrom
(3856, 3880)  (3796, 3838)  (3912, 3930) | -2.8 Angstrom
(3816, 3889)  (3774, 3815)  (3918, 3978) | -2.3 Angstrom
